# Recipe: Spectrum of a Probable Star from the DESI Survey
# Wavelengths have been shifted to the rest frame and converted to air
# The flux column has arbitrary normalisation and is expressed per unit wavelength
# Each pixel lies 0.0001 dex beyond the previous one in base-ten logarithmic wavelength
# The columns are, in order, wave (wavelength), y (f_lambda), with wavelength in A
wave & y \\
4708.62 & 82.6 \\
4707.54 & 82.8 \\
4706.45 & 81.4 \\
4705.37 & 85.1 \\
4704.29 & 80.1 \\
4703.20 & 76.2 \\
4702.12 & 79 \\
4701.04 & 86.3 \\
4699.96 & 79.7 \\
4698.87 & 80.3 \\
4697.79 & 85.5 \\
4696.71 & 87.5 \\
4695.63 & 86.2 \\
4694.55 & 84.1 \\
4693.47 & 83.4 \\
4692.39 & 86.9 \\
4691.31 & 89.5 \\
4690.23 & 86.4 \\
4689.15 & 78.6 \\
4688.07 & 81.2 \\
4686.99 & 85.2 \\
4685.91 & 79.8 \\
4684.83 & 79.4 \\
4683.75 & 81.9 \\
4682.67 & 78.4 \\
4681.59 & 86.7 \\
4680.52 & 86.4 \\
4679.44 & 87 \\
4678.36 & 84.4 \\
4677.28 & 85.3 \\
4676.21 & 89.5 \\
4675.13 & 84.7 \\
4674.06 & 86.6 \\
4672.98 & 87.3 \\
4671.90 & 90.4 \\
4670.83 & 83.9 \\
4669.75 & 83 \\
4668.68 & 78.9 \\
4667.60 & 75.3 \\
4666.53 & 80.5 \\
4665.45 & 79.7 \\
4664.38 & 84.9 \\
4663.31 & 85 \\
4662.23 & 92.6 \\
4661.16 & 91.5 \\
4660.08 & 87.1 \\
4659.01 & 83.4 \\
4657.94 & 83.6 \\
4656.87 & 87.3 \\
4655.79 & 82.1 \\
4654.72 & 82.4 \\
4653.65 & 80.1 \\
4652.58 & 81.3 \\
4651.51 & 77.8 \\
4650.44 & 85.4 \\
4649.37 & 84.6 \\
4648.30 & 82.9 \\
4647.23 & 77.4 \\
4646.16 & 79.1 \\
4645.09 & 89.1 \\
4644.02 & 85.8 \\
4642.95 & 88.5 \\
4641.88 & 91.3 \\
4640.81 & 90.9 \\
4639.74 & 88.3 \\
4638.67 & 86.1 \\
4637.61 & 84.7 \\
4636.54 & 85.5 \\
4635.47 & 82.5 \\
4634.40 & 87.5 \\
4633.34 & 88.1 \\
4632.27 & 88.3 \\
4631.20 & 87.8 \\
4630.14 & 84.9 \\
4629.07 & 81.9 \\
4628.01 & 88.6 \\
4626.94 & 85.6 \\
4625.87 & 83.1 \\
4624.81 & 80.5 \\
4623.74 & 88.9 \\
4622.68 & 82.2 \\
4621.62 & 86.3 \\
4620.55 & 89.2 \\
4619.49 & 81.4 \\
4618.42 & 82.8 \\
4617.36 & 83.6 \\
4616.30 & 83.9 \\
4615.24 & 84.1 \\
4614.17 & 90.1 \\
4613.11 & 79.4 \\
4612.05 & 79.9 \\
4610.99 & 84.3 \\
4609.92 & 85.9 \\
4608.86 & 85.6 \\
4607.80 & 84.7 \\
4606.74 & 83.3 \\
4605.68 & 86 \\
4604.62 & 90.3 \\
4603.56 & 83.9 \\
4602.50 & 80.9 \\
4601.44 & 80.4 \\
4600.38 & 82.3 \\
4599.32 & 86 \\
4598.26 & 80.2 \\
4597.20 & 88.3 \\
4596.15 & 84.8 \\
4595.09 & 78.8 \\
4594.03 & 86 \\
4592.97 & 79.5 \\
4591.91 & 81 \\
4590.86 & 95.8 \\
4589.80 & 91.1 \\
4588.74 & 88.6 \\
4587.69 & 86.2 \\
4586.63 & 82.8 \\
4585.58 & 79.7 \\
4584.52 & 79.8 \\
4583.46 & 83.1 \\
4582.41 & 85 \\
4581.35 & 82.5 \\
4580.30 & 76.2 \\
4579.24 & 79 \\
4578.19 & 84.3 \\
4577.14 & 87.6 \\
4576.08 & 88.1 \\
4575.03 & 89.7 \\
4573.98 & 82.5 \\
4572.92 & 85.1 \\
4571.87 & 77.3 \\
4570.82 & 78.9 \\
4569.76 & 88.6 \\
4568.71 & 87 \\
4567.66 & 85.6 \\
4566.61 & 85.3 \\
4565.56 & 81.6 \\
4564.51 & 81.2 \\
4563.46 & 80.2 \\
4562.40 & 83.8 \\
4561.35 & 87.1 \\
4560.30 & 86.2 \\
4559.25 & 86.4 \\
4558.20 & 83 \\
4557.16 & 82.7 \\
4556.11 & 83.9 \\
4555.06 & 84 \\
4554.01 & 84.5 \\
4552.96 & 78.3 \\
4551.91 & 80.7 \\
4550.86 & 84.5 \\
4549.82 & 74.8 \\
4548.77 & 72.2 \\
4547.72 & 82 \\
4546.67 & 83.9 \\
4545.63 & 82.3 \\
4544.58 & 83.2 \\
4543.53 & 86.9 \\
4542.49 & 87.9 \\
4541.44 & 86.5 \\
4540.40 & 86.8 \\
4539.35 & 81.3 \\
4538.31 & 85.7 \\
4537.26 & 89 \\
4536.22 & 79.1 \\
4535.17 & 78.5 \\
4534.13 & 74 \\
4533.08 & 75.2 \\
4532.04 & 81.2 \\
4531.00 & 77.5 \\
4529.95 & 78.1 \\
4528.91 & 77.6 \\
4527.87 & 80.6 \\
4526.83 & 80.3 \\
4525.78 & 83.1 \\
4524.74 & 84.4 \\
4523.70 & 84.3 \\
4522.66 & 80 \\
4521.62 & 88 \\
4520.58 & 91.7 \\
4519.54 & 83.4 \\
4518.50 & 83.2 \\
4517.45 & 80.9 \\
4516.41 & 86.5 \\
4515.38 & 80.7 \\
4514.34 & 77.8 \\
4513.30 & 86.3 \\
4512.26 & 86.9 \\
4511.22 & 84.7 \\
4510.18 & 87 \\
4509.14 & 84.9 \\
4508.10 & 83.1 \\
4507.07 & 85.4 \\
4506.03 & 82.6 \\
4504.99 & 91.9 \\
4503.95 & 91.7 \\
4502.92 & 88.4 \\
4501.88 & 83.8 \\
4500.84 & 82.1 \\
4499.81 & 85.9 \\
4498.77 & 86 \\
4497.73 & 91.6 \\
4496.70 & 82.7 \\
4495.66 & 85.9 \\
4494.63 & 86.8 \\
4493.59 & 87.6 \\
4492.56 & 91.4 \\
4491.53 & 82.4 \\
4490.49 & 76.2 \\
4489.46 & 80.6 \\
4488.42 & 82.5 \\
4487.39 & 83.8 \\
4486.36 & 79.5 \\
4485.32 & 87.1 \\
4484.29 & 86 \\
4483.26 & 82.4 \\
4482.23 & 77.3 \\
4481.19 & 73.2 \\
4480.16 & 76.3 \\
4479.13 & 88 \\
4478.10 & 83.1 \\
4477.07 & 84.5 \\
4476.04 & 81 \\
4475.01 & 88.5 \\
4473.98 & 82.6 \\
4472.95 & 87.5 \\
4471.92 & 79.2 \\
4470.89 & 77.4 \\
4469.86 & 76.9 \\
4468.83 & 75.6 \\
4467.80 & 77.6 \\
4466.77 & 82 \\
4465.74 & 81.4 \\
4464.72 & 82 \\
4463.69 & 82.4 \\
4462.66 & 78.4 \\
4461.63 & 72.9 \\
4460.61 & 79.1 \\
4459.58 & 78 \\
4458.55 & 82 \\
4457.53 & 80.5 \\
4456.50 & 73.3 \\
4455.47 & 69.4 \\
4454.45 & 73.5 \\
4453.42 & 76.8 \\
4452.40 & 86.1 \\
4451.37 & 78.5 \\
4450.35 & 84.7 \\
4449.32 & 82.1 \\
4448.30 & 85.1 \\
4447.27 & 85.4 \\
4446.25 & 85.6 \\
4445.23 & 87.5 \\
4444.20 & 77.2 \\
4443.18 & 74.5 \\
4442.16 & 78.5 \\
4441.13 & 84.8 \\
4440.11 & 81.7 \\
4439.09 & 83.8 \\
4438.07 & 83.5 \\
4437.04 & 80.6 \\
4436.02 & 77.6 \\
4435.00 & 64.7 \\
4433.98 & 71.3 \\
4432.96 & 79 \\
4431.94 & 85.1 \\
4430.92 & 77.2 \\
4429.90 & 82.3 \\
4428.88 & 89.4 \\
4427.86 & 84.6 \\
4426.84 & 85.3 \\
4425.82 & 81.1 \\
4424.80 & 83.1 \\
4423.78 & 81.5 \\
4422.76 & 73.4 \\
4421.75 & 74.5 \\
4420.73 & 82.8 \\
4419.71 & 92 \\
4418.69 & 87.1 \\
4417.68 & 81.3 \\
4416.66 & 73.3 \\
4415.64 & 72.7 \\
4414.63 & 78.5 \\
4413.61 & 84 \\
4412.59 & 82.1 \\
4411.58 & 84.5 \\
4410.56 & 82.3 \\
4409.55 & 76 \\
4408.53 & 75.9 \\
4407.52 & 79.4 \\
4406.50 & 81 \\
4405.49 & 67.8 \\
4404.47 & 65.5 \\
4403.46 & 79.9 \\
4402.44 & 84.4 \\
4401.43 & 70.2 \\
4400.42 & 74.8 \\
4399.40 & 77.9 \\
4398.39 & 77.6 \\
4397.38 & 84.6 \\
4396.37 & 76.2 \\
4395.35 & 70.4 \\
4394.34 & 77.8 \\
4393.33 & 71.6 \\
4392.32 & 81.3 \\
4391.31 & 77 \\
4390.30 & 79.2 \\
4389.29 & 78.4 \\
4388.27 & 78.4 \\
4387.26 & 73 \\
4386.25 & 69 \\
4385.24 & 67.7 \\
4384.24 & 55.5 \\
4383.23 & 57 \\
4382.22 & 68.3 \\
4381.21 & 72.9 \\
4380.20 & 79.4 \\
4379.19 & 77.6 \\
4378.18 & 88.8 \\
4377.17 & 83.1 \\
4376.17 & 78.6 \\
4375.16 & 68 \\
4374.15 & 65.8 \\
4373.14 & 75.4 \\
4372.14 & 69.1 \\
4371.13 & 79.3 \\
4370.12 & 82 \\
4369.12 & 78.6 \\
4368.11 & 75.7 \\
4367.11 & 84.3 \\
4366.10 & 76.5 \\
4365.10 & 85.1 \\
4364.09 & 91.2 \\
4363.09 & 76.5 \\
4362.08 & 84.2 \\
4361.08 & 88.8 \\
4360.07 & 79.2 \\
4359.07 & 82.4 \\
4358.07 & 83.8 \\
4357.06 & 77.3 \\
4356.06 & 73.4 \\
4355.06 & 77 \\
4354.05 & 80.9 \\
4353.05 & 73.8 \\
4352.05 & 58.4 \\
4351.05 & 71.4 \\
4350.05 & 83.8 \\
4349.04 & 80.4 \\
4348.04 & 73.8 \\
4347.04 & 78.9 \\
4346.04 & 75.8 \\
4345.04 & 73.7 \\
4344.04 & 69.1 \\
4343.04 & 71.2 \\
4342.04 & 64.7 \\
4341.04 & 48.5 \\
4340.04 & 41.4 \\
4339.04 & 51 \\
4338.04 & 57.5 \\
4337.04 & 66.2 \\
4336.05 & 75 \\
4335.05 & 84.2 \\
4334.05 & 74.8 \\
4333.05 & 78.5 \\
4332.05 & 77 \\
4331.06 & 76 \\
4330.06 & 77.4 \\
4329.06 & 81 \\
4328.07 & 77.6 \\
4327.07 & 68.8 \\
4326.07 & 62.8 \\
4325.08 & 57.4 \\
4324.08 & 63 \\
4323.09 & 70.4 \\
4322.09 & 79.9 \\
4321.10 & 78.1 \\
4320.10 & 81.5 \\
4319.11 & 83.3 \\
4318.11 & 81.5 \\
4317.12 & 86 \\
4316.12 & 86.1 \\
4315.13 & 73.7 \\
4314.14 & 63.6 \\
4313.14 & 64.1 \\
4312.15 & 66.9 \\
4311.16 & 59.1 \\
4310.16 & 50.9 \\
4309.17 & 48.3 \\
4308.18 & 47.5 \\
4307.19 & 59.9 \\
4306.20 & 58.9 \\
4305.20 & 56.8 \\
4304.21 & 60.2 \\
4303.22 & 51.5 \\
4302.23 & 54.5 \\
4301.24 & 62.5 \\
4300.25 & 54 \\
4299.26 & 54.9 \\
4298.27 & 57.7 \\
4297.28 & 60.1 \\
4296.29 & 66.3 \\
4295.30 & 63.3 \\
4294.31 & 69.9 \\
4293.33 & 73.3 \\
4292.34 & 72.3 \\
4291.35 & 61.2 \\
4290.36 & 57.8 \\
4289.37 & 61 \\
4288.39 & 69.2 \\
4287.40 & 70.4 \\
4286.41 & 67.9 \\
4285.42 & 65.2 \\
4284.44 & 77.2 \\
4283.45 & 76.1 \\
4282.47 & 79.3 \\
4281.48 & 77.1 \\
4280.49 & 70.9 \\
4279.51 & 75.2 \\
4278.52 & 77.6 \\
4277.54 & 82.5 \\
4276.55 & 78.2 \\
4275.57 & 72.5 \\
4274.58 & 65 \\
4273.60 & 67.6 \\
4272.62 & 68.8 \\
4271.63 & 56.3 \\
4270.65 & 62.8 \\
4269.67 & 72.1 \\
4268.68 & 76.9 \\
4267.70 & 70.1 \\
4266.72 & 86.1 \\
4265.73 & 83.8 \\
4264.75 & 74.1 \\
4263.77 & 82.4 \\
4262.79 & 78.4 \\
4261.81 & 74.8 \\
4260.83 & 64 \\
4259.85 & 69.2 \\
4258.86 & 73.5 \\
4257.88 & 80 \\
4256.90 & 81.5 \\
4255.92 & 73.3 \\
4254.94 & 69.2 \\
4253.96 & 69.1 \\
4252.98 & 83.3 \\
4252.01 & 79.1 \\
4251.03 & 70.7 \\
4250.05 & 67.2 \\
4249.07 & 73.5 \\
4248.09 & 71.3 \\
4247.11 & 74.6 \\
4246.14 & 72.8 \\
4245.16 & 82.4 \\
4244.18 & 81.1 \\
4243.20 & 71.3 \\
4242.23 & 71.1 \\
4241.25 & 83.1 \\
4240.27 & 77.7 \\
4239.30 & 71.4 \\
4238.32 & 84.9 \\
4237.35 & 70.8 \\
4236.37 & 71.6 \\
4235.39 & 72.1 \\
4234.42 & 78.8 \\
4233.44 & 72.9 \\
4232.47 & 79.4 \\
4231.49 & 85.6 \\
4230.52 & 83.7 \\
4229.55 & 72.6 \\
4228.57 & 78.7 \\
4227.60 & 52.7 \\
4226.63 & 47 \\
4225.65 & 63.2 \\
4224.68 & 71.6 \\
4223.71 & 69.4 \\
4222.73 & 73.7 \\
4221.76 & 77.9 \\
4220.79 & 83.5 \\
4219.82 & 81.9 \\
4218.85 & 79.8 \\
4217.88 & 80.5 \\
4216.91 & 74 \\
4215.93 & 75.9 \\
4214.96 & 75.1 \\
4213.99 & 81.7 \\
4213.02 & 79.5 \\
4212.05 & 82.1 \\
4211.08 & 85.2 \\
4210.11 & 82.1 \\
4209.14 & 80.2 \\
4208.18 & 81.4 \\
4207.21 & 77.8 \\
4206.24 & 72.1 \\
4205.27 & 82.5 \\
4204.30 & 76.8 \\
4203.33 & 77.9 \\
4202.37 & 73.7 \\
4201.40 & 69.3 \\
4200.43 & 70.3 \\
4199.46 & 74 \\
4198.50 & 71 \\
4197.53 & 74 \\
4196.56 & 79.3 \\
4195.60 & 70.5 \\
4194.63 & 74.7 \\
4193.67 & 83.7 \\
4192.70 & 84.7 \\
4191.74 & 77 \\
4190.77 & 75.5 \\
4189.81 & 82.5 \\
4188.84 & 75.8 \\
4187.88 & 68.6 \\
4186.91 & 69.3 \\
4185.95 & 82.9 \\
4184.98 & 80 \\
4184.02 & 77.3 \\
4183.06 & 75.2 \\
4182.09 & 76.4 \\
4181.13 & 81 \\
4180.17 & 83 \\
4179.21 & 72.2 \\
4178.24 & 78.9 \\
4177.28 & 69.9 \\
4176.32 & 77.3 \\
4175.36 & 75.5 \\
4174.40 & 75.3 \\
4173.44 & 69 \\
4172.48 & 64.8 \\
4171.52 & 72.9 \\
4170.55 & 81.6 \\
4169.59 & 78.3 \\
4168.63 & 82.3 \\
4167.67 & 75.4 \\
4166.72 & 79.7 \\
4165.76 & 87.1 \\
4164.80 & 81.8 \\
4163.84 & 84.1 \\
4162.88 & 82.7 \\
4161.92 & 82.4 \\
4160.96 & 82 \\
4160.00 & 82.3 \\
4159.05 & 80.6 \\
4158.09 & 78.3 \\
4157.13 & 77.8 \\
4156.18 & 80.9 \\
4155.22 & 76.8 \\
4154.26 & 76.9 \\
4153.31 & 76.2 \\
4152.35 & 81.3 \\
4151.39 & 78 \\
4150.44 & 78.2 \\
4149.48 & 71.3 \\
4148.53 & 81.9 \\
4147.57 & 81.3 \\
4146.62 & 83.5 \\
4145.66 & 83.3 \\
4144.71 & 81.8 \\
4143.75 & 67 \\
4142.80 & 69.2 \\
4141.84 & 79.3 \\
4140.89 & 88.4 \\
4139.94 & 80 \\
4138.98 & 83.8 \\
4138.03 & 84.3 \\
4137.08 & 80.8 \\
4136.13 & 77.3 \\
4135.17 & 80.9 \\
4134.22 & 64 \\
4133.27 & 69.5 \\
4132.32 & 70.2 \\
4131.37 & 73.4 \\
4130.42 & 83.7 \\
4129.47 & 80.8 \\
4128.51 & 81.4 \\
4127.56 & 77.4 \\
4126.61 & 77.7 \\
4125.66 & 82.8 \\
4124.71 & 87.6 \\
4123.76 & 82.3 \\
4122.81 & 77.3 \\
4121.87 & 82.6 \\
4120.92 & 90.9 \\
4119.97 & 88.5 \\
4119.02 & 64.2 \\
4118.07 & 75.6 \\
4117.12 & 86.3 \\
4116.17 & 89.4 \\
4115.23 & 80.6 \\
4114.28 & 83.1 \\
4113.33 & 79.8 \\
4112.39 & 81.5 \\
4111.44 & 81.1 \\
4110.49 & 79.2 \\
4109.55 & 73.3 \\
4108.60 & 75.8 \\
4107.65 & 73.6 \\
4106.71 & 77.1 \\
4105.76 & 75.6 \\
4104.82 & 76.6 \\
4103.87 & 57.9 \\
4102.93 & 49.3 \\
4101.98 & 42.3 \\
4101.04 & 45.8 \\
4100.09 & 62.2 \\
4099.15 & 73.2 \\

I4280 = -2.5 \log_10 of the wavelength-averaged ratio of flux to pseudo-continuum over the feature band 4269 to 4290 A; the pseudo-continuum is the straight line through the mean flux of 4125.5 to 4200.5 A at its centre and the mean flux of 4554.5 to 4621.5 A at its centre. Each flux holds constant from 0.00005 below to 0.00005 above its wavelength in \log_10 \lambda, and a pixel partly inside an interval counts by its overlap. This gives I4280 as 0.12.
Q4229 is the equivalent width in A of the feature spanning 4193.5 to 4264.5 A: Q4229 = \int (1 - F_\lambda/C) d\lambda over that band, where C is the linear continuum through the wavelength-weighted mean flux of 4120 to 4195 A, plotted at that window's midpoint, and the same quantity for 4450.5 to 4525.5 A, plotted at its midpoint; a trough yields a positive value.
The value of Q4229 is 3.7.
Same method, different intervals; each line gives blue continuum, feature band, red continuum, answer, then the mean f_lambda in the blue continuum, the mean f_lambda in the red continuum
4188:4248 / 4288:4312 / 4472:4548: 5.7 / 76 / 83.6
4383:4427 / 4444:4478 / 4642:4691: -0.9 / 77.1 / 83.9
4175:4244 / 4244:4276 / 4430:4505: 1.5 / 76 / 81.5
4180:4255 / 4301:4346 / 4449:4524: 6.4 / 75.8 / 82.5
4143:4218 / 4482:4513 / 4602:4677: -0.9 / 77.7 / 84.8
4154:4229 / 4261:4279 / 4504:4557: 1.0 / 76.7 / 82.8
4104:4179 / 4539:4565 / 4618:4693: 0.1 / 78.7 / 84.6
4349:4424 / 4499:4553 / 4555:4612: -0.7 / 77.1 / 84.1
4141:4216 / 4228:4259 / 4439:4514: 1.1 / 77.7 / 82.4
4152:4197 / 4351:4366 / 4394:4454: 0.0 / 77.9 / 79.8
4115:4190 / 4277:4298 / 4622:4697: 2.7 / 78.6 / 84.7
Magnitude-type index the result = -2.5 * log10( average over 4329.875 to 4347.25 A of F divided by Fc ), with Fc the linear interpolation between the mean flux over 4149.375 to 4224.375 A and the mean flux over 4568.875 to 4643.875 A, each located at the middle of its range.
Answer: 0.17 mag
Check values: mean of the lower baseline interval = 77.6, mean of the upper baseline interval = 84.7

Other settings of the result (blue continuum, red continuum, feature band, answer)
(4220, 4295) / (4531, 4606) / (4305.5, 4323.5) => 0.09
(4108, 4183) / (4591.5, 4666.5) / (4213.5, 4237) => 0.08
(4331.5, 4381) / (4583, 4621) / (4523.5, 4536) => 0.03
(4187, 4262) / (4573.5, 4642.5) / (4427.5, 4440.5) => 0.01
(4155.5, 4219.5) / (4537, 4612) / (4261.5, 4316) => 0.18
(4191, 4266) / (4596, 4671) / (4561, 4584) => -0.01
